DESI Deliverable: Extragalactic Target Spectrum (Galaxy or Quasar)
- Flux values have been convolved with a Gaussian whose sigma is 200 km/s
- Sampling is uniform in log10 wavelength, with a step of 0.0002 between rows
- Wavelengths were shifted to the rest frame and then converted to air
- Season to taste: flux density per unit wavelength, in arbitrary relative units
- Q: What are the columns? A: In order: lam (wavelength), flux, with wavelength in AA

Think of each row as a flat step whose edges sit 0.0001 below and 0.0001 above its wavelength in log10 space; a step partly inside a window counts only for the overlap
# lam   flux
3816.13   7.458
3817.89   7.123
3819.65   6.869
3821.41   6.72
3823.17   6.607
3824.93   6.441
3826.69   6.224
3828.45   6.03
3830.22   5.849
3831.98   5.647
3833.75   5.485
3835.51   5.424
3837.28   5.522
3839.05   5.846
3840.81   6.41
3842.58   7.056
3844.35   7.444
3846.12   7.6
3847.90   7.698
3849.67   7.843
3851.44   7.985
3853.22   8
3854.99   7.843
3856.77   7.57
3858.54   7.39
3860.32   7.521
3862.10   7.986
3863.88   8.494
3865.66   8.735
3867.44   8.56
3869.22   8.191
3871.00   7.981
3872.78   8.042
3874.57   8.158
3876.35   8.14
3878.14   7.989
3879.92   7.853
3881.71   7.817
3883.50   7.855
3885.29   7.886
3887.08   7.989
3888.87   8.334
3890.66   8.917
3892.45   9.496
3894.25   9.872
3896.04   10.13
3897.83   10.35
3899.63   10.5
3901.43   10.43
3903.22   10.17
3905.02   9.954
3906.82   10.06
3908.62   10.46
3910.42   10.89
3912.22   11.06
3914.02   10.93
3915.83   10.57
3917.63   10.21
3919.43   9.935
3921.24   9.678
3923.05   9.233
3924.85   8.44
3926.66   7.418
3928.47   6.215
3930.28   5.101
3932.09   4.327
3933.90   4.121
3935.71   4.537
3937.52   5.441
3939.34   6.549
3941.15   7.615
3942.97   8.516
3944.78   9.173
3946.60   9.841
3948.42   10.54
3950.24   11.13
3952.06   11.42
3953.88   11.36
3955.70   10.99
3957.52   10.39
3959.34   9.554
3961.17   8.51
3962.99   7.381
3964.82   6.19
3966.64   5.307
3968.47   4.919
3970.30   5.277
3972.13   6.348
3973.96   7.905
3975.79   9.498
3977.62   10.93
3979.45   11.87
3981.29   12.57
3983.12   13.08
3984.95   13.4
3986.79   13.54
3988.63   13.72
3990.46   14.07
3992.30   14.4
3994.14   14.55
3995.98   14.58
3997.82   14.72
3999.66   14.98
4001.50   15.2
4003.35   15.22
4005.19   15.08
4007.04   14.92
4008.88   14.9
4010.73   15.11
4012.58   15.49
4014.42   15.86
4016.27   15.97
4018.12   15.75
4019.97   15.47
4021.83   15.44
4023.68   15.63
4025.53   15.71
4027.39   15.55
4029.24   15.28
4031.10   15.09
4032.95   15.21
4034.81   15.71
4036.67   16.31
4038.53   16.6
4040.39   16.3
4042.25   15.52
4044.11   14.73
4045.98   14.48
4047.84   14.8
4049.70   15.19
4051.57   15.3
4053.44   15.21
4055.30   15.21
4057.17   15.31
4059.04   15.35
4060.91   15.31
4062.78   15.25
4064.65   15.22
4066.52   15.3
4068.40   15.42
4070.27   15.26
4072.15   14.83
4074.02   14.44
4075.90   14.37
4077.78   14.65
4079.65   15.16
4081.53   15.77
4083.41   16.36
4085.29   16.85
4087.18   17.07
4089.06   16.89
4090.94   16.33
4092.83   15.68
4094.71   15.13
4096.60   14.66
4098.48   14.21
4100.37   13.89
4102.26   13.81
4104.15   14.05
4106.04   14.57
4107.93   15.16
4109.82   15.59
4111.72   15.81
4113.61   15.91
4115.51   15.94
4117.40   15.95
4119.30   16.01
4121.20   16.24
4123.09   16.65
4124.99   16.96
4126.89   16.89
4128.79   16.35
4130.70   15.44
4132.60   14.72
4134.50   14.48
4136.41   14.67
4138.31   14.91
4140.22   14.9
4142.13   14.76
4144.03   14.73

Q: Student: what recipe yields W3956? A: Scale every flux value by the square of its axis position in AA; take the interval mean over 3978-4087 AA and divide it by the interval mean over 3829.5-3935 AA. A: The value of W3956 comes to 1.98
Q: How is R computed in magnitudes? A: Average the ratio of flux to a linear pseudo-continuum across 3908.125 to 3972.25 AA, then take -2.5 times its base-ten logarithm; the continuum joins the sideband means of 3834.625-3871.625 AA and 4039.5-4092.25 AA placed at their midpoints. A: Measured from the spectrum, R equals 0.26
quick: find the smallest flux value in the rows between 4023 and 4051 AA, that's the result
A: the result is 14.48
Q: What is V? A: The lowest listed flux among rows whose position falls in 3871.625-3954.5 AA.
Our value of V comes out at 4.121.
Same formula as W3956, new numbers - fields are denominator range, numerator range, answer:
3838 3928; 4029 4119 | 1.94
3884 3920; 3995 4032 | 1.64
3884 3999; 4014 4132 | 1.72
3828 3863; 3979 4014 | 2.24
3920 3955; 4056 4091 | 2.08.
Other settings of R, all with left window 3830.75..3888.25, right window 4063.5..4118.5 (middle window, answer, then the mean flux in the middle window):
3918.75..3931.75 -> 0.235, 7.81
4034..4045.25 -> -0.166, 15.8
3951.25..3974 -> 0.323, 8.11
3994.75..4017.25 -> -0.214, 15.2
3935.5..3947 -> 0.350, 7.45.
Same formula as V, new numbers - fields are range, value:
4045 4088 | 14.37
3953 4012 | 4.919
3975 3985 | 9.498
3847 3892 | 7.39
